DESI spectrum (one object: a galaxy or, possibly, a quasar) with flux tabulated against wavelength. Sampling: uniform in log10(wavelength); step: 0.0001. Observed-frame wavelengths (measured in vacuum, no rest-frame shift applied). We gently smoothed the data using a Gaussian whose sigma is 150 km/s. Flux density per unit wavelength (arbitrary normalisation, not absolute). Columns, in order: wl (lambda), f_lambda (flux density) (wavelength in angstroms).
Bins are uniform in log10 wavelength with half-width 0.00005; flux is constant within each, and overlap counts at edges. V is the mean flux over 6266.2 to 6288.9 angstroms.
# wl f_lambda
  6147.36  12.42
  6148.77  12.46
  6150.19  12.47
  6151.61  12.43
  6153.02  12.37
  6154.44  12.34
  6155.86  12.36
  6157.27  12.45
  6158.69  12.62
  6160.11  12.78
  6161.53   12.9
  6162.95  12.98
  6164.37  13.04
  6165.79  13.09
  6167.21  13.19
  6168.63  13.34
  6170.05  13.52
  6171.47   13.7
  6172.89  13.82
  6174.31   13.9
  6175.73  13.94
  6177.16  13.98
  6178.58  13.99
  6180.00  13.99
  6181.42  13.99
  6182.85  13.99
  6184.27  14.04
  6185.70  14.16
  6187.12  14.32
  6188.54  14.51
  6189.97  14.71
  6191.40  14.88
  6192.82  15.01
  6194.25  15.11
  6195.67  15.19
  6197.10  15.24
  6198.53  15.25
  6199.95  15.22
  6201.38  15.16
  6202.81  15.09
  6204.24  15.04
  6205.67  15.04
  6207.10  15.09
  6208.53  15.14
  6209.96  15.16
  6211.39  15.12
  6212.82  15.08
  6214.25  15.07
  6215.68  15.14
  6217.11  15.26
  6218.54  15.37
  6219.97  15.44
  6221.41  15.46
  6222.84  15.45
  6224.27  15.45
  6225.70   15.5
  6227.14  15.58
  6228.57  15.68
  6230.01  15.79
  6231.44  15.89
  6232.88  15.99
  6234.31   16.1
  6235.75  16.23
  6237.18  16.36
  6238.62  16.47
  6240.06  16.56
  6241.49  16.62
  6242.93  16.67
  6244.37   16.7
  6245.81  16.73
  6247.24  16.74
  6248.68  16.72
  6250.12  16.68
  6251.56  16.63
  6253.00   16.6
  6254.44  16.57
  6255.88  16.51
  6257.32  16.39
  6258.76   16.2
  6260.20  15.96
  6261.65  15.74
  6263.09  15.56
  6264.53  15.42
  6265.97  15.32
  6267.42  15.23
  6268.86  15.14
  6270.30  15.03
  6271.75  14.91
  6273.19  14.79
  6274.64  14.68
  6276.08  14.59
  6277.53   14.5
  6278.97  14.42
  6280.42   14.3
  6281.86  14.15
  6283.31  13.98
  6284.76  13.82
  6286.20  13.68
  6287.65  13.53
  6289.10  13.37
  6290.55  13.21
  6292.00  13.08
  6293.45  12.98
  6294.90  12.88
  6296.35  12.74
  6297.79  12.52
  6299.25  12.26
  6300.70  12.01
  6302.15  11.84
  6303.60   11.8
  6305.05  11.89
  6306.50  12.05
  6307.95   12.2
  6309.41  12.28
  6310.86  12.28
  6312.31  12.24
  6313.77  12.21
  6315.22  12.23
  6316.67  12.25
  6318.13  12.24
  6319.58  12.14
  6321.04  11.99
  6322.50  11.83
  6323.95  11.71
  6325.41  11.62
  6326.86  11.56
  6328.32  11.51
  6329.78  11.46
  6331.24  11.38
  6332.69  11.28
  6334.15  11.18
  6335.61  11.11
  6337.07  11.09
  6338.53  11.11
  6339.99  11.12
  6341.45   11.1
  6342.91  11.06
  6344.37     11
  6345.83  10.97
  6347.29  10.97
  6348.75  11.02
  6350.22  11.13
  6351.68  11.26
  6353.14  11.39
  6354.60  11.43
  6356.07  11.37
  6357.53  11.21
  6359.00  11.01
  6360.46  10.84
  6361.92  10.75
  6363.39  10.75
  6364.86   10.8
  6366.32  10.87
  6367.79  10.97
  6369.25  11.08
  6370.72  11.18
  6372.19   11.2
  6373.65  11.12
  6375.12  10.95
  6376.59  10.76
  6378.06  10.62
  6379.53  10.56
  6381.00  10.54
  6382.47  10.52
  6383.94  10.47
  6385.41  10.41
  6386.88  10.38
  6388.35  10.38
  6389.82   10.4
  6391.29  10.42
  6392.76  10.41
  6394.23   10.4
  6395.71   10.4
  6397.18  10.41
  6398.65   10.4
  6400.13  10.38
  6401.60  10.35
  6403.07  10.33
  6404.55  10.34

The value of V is 14.4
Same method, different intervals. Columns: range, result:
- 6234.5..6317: 14.5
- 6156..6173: 13.1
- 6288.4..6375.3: 11.6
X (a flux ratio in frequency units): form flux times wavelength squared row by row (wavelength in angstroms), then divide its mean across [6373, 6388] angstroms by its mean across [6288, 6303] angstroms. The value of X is 0.86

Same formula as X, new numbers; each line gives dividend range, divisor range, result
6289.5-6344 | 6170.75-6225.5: 0.84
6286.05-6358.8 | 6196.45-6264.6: 0.77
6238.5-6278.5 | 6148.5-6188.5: 1.23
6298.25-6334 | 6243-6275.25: 0.76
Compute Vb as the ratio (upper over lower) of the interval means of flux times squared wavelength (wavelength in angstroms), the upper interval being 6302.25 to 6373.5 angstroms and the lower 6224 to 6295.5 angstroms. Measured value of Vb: 0.8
